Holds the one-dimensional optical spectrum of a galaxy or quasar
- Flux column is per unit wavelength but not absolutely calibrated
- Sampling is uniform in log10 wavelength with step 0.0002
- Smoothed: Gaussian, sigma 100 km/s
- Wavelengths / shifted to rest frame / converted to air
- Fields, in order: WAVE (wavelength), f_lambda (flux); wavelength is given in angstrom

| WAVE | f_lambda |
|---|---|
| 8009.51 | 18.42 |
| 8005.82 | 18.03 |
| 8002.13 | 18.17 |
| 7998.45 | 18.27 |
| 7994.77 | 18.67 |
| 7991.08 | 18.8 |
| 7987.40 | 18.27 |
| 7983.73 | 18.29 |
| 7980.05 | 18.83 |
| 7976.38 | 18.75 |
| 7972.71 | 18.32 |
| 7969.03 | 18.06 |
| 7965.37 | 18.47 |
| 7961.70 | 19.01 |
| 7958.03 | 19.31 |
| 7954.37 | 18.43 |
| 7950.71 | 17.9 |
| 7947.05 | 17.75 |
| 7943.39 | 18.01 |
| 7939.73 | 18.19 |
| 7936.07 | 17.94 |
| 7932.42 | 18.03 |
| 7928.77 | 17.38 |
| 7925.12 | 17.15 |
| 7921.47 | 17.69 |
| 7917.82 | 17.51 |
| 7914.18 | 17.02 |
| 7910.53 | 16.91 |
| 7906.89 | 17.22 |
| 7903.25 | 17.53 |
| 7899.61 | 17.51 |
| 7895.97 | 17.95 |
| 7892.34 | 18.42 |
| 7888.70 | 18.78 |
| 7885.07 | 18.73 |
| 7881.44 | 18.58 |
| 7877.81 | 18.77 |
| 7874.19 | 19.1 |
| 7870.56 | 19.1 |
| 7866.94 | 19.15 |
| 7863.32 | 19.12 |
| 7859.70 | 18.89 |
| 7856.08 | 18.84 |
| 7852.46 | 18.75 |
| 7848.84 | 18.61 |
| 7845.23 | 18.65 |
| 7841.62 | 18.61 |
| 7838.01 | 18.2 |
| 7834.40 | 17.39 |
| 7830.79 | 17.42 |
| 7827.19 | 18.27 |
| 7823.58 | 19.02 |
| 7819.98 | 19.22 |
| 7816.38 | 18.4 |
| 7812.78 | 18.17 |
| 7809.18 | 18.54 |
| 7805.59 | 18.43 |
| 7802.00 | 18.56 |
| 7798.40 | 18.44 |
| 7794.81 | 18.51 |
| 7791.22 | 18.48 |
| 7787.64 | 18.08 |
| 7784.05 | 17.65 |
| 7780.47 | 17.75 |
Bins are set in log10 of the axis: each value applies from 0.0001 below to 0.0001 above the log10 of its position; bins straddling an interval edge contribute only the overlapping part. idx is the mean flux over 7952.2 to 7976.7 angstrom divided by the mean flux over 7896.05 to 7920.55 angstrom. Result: 1.07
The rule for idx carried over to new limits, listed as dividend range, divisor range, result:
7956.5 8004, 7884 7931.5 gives 1.05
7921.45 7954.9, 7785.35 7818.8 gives 0.97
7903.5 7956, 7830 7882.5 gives 0.95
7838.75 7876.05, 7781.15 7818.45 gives 1.03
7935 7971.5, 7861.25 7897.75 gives 0.98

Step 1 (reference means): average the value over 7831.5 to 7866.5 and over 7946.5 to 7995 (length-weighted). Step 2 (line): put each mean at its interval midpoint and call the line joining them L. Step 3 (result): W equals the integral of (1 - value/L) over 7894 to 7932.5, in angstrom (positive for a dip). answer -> 2.3 angstrom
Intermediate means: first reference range 18.5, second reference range 18.5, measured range 17.4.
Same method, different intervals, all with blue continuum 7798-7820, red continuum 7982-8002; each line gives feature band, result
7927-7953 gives 0.8 angstrom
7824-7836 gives 0.4 angstrom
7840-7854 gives -0.1 angstrom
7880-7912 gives 0.9 angstrom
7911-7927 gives 1.0 angstrom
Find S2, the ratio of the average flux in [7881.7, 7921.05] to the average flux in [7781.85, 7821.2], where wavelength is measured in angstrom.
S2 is 1.0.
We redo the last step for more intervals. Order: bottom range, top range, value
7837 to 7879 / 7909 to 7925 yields 0.92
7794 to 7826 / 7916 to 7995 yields 0.98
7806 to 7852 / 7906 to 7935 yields 0.95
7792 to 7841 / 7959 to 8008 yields 1.01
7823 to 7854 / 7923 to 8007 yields 1.00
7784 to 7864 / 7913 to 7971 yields 0.98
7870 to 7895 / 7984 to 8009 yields 0.98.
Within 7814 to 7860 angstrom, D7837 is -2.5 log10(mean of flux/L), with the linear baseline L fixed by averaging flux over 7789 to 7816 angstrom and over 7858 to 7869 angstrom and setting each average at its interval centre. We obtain 0.02 mag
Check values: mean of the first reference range 18.4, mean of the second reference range 19.1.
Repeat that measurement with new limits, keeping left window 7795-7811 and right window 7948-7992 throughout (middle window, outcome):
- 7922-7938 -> 0.05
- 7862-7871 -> -0.04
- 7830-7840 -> 0.05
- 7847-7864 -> -0.02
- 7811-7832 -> 0.00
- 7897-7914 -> 0.07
